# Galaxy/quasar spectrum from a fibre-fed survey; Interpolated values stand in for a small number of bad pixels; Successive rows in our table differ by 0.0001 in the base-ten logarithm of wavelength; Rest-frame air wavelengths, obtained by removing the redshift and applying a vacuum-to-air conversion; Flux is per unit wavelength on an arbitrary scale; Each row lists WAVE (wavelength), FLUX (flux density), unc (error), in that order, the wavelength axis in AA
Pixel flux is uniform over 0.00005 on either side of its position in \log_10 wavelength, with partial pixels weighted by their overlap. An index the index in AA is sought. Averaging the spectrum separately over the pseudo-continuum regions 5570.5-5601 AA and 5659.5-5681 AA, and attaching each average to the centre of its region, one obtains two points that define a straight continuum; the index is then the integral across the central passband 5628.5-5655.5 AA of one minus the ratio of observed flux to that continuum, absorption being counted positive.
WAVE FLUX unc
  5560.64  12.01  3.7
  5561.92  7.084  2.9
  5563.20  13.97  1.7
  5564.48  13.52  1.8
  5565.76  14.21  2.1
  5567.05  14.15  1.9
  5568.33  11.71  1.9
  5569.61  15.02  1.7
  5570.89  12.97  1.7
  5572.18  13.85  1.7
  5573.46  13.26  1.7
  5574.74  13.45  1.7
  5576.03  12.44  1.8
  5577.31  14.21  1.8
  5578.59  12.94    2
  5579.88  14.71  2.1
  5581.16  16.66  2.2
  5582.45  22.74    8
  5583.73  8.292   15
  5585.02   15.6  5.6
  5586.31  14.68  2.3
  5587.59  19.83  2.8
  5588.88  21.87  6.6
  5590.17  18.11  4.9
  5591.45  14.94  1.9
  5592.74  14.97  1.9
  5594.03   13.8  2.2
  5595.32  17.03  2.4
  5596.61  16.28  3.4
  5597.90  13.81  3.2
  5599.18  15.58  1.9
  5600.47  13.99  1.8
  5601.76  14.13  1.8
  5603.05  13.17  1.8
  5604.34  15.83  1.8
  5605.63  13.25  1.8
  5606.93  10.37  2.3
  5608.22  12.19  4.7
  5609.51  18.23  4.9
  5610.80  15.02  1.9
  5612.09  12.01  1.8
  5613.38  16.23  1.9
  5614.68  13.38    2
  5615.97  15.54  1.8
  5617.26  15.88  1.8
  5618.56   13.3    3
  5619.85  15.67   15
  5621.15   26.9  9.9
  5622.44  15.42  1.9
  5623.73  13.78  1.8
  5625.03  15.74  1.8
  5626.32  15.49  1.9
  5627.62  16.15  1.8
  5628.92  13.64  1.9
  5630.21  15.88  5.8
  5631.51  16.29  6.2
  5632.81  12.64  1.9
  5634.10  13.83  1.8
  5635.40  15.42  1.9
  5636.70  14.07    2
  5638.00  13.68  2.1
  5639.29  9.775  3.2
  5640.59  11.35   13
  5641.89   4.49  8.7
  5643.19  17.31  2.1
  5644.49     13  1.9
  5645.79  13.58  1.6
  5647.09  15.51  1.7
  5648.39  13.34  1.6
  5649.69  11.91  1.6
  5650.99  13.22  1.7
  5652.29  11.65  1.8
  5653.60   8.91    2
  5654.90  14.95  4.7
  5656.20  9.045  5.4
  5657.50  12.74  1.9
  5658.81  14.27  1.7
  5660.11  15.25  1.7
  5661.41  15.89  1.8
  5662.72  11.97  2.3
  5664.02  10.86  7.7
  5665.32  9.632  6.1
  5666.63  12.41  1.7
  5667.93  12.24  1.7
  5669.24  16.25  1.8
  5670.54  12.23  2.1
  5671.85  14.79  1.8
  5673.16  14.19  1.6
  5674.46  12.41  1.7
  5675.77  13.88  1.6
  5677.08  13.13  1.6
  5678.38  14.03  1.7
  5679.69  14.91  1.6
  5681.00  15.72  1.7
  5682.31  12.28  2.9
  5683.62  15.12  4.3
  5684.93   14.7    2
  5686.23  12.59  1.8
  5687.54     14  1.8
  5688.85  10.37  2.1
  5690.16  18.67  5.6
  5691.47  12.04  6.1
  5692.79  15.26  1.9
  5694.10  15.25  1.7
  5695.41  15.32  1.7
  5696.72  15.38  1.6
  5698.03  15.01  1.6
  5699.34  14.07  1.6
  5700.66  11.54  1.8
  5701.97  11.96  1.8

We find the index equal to 1.9 AA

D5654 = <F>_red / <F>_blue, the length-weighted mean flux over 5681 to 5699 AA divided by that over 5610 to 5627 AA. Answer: 0.91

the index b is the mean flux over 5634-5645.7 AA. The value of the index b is 12.5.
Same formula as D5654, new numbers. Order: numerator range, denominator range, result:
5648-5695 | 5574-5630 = 0.87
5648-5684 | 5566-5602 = 0.87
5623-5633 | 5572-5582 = 1.07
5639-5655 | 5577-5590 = 0.75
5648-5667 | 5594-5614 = 0.86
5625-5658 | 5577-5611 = 0.86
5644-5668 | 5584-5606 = 0.81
